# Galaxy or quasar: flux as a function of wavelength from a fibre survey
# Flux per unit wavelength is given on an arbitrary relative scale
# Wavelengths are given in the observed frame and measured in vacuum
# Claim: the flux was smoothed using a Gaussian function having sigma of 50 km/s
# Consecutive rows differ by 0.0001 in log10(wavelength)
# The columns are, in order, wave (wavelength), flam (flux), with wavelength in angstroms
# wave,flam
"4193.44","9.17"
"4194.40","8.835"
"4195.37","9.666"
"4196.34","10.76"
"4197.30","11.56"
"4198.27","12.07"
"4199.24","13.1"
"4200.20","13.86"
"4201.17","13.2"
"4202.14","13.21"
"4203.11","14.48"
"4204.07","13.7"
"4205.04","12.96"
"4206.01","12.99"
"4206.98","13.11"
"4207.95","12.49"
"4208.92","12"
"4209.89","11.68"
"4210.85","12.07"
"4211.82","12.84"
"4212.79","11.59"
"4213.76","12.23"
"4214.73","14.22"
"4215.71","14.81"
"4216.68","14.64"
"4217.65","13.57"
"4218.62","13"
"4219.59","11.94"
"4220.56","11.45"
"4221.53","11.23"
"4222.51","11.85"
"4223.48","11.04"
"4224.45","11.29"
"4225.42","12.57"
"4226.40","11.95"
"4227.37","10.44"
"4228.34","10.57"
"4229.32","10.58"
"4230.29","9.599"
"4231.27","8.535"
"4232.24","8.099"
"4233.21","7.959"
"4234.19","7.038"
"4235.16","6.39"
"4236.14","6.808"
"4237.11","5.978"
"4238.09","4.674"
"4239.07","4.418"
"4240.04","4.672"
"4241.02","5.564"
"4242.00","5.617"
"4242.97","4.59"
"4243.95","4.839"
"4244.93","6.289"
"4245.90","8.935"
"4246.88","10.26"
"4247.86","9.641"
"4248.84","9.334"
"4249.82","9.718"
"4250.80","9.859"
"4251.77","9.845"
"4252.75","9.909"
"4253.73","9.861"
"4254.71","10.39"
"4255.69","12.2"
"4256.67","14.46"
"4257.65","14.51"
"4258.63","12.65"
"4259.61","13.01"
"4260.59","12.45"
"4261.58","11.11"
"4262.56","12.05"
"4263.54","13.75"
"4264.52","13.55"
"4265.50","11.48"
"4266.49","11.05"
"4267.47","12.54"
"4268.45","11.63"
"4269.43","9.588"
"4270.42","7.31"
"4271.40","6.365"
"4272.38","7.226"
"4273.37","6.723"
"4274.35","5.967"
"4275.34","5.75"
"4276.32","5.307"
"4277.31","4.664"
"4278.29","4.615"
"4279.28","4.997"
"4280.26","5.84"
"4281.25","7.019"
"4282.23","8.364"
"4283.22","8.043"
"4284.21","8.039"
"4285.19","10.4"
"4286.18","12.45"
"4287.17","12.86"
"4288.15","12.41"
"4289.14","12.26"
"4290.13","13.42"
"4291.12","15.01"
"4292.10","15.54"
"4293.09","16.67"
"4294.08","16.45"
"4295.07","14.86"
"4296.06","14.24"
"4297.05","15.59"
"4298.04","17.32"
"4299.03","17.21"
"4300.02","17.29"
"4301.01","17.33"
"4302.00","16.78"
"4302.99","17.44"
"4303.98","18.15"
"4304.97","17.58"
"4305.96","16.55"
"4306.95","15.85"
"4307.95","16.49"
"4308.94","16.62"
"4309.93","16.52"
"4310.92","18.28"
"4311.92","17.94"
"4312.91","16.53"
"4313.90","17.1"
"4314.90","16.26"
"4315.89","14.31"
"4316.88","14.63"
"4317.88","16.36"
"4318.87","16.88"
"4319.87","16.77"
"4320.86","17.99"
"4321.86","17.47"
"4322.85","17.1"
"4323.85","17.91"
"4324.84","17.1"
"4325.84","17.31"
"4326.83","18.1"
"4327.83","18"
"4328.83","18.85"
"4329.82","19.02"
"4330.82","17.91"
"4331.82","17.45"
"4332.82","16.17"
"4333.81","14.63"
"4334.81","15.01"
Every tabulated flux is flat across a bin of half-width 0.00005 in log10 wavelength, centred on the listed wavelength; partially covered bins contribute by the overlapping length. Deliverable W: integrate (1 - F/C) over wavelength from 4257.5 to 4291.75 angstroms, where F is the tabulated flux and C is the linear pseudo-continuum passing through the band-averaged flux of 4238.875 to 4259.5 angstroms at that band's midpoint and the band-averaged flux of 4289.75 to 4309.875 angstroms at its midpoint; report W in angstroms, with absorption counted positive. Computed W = 7.26 angstroms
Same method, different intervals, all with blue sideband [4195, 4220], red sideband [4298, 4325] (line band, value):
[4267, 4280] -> 6.99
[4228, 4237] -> 3.60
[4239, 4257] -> 7.43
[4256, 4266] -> 1.35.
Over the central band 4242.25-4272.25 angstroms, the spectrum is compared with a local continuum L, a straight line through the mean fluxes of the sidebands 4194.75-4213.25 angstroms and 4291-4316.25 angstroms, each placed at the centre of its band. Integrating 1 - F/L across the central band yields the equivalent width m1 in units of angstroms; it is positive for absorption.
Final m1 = 8.8 angstroms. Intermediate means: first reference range 12.5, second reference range 16.6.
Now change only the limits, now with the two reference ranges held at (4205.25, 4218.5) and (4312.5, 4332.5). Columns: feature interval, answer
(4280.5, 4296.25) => 3.62 angstroms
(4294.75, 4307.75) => -0.25 angstroms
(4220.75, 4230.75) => 1.74 angstroms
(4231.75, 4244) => 7.02 angstroms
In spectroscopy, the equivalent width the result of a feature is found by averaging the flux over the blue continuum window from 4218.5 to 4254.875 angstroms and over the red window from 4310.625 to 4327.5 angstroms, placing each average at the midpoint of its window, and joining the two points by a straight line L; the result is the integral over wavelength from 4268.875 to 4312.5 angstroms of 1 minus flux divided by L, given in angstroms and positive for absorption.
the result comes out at 6.20 angstroms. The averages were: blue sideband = 8.8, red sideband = 16.9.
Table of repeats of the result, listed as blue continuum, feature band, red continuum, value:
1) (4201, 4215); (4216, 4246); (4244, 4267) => 7.7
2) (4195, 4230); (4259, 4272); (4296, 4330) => 3.2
